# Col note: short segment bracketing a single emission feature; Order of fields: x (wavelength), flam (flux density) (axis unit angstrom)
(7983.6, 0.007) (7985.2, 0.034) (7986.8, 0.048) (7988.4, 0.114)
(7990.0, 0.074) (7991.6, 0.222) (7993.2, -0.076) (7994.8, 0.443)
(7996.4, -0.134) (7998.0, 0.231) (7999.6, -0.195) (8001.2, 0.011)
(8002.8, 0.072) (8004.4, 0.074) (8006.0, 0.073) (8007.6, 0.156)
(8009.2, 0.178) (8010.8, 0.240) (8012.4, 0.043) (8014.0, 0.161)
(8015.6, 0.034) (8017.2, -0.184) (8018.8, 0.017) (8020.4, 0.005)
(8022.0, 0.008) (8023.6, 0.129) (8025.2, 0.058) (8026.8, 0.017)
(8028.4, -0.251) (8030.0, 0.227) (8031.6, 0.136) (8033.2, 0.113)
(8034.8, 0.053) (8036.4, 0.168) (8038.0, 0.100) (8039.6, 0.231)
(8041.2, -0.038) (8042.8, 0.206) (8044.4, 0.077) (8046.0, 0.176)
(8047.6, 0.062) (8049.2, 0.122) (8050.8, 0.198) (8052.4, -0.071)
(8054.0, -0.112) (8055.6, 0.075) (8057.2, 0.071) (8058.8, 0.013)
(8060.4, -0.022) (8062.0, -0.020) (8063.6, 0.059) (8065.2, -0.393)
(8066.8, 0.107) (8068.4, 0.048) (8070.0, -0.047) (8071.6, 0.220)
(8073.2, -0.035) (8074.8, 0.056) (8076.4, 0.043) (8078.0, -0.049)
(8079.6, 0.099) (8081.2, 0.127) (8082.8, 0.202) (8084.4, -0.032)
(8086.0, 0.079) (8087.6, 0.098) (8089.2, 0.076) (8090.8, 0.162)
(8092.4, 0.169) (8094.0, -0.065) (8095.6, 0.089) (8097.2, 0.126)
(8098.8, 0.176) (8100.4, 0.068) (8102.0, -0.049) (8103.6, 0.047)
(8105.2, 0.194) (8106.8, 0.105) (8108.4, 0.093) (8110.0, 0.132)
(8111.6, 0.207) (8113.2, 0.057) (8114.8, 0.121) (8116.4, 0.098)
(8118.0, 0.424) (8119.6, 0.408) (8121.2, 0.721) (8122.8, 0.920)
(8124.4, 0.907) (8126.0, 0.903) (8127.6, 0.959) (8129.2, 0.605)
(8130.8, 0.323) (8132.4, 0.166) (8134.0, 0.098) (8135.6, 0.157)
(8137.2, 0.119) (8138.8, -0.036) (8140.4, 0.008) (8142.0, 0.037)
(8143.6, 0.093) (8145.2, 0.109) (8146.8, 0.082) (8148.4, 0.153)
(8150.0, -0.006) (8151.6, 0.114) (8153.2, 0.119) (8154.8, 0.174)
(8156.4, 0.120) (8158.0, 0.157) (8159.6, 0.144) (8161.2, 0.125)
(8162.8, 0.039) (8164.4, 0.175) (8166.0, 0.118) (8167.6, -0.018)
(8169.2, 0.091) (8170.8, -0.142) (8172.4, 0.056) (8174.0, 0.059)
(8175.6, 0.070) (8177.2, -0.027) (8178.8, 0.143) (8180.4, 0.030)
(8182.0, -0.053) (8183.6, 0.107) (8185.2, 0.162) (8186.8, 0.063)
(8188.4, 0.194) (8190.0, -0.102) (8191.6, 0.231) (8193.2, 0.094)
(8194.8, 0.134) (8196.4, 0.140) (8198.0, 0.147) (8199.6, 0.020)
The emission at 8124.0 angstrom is [O II] 3727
